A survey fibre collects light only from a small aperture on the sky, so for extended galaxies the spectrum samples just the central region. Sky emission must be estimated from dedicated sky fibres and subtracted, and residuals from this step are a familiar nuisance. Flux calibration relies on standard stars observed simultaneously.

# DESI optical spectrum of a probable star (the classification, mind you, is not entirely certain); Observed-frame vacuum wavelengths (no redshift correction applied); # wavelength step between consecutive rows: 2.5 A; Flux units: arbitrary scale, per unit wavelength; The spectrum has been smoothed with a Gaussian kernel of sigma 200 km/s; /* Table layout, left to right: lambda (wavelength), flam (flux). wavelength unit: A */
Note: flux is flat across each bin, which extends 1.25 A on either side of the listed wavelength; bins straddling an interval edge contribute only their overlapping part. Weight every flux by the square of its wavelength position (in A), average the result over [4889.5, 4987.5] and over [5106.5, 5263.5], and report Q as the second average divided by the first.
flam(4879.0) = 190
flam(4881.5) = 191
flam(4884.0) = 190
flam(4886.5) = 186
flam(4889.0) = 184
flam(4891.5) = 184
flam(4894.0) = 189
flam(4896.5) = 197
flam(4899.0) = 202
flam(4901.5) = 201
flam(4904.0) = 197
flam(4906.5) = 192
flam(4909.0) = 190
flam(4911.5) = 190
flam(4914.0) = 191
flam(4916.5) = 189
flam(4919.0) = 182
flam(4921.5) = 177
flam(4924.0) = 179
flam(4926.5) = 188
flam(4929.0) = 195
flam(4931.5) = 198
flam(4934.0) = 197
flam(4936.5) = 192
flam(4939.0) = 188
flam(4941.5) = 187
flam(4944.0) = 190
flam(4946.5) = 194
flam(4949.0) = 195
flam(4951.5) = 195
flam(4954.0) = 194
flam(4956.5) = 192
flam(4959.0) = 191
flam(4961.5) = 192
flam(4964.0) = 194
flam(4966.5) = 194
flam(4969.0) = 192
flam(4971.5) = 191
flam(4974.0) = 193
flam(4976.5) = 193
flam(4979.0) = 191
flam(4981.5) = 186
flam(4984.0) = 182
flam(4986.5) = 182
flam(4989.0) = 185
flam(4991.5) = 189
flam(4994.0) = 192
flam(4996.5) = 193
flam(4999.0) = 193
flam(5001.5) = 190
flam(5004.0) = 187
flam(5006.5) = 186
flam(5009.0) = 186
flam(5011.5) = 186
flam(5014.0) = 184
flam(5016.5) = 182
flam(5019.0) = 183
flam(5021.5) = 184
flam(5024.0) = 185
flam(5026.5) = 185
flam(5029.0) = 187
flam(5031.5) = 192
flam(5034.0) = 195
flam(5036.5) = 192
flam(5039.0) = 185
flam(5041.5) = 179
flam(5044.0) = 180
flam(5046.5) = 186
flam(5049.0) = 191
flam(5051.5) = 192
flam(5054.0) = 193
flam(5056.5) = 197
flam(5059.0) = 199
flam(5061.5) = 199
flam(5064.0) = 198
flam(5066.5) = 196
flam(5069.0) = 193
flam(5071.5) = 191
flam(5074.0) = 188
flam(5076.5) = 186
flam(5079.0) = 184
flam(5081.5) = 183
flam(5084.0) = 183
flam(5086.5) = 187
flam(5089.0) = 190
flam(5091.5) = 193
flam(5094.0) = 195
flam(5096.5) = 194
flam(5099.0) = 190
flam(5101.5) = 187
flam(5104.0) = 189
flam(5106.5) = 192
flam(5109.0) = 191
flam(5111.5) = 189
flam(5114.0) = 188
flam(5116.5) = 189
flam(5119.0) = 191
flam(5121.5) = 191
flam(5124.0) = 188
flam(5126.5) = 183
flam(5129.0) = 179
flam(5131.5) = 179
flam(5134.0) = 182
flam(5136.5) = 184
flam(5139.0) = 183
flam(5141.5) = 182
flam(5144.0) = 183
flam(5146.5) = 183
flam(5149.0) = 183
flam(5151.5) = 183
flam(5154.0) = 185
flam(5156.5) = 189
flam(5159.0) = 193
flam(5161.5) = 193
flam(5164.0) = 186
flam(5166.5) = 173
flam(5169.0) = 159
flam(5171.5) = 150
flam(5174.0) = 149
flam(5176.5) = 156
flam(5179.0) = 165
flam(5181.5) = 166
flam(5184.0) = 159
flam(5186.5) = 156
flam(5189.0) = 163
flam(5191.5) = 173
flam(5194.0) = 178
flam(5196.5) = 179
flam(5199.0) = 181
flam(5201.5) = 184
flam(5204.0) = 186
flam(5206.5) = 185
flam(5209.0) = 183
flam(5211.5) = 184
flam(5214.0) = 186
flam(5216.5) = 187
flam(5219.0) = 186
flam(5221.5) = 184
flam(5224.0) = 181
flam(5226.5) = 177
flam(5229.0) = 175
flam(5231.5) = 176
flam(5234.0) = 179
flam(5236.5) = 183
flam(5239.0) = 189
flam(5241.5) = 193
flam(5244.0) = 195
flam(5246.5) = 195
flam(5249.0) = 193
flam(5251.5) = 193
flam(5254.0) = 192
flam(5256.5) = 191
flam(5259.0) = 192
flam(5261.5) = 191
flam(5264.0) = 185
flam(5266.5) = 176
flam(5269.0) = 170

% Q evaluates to 1.0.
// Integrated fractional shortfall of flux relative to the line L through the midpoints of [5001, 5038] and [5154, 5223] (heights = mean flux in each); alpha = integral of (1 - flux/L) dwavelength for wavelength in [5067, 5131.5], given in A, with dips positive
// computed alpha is -2.5 A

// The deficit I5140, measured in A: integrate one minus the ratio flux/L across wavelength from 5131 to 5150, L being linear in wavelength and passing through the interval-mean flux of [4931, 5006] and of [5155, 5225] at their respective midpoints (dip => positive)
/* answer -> -0.4 A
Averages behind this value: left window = 191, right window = 176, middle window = 182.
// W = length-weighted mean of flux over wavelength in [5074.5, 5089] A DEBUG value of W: 185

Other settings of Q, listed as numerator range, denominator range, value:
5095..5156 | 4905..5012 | 1.05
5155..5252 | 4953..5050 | 1.03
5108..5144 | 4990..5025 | 1.04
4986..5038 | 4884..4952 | 1.02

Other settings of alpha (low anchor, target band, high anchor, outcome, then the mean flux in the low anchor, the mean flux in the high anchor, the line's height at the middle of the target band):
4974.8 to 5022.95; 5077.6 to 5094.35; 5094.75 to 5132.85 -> 0.0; 187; 188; 188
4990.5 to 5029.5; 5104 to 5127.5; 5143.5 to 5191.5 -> -1.6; 187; 172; 177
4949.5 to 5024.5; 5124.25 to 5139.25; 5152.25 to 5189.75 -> -0.7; 189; 170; 174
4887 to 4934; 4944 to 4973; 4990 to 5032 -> -0.6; 190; 187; 189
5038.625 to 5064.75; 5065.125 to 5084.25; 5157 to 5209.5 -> -0.1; 191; 172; 188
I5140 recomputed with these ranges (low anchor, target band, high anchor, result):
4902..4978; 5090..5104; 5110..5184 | -0.7 A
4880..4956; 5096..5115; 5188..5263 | -0.3 A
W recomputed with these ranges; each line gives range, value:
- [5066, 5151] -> 187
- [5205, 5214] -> 184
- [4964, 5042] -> 188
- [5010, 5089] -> 189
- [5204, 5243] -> 183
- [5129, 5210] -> 176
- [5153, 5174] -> 177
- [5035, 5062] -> 190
